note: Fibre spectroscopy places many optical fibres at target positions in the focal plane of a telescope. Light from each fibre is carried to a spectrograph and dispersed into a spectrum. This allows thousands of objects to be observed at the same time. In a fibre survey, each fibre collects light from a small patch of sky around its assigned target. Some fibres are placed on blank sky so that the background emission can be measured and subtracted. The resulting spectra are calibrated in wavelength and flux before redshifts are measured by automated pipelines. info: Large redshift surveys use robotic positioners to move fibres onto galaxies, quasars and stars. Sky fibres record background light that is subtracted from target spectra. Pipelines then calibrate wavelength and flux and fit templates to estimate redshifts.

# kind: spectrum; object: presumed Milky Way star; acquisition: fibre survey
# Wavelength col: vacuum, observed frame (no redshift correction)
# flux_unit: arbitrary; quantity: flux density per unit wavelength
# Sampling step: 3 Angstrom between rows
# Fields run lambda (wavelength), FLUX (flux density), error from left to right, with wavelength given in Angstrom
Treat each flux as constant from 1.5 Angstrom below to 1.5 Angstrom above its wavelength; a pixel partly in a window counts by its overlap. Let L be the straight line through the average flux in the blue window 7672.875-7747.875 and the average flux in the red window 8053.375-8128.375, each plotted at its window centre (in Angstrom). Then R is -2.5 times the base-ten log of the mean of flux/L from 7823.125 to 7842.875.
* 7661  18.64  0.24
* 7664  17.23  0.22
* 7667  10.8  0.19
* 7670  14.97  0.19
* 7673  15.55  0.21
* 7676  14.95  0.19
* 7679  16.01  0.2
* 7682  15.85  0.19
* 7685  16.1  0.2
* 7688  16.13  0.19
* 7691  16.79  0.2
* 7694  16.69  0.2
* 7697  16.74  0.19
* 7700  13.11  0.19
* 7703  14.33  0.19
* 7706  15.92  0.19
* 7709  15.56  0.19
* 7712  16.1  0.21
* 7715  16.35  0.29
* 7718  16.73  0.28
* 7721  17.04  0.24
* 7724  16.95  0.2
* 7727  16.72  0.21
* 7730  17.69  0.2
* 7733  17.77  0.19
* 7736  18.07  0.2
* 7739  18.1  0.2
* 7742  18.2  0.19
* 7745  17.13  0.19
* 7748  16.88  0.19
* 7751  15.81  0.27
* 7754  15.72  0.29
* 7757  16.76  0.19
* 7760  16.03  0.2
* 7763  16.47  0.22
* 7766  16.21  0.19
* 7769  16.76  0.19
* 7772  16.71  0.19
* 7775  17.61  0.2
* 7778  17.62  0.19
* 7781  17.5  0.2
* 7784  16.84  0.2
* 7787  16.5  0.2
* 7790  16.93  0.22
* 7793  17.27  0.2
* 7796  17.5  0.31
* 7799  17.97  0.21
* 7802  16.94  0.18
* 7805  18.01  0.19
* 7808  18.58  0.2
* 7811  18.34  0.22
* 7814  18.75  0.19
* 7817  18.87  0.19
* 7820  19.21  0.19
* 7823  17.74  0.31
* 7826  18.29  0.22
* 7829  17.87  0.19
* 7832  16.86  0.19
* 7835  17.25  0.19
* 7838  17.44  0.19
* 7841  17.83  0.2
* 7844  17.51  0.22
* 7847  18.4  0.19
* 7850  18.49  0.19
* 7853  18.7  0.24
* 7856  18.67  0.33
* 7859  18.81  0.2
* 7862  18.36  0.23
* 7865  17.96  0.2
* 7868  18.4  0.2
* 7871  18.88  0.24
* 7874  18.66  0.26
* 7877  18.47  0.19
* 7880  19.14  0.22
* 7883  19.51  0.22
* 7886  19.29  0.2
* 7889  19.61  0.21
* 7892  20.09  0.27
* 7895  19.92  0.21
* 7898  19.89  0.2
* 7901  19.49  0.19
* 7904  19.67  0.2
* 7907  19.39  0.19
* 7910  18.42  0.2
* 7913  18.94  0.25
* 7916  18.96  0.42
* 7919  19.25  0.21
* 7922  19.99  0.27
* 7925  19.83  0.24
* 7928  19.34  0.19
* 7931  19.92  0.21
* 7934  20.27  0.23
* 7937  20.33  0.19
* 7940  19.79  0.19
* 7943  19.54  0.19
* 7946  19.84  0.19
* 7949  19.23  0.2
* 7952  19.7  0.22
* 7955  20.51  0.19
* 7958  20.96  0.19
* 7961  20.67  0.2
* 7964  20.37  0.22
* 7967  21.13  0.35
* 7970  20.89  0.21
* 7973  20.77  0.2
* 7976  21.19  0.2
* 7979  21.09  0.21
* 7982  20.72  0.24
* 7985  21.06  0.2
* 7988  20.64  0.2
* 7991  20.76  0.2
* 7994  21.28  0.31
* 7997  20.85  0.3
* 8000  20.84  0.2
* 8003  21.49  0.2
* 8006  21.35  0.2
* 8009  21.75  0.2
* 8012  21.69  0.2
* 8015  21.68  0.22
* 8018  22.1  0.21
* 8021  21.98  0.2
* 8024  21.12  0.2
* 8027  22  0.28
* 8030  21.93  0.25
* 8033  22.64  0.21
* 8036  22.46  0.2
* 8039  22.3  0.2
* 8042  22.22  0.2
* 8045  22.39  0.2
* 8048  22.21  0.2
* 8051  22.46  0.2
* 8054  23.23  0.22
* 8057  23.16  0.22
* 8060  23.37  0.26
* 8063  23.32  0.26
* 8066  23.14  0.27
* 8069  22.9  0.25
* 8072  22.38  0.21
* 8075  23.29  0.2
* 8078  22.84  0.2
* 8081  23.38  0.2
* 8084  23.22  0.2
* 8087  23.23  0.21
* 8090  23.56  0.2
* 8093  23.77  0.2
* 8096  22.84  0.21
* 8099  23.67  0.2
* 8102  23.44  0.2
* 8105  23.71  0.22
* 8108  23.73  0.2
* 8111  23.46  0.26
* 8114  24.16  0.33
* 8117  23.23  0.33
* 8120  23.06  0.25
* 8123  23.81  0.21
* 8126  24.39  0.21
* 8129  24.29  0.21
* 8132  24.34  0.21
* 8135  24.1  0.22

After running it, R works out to 0.06 mag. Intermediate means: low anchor 16.4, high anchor 23.4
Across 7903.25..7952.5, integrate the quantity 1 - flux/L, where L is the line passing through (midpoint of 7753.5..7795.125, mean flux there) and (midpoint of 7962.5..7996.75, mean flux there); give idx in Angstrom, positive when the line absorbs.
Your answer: 0.8 Angstrom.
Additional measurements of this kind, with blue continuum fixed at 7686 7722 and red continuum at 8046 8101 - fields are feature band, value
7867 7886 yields 0.4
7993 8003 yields 0.3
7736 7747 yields -0.7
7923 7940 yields 0.4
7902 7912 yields 0.4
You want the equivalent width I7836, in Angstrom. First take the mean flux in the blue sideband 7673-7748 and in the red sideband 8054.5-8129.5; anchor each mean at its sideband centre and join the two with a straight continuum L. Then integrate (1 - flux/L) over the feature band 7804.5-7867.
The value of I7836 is 1.8 Angstrom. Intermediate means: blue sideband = 16.4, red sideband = 23.4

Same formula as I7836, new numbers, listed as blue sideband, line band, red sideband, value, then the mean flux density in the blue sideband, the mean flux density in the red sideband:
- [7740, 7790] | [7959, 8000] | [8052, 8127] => 0.5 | 16.8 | 23.4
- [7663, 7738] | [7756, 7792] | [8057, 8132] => 1.2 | 16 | 23.4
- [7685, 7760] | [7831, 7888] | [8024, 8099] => 2.1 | 16.5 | 22.8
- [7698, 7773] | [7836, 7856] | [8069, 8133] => 0.6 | 16.5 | 23.5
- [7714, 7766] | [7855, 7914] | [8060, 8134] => 1.5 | 17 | 23.5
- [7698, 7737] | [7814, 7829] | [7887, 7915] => -0.3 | 16.3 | 19.5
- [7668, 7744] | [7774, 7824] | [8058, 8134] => 0.7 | 16.3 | 23.5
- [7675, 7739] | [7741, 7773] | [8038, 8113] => 1.2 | 16.3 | 23.1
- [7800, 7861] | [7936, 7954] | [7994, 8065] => 0.6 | 18.1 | 22.1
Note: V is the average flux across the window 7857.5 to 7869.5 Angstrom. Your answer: 18.4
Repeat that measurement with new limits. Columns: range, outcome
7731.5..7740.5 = 18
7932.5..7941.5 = 20.1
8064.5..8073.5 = 22.8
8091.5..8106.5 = 23.5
